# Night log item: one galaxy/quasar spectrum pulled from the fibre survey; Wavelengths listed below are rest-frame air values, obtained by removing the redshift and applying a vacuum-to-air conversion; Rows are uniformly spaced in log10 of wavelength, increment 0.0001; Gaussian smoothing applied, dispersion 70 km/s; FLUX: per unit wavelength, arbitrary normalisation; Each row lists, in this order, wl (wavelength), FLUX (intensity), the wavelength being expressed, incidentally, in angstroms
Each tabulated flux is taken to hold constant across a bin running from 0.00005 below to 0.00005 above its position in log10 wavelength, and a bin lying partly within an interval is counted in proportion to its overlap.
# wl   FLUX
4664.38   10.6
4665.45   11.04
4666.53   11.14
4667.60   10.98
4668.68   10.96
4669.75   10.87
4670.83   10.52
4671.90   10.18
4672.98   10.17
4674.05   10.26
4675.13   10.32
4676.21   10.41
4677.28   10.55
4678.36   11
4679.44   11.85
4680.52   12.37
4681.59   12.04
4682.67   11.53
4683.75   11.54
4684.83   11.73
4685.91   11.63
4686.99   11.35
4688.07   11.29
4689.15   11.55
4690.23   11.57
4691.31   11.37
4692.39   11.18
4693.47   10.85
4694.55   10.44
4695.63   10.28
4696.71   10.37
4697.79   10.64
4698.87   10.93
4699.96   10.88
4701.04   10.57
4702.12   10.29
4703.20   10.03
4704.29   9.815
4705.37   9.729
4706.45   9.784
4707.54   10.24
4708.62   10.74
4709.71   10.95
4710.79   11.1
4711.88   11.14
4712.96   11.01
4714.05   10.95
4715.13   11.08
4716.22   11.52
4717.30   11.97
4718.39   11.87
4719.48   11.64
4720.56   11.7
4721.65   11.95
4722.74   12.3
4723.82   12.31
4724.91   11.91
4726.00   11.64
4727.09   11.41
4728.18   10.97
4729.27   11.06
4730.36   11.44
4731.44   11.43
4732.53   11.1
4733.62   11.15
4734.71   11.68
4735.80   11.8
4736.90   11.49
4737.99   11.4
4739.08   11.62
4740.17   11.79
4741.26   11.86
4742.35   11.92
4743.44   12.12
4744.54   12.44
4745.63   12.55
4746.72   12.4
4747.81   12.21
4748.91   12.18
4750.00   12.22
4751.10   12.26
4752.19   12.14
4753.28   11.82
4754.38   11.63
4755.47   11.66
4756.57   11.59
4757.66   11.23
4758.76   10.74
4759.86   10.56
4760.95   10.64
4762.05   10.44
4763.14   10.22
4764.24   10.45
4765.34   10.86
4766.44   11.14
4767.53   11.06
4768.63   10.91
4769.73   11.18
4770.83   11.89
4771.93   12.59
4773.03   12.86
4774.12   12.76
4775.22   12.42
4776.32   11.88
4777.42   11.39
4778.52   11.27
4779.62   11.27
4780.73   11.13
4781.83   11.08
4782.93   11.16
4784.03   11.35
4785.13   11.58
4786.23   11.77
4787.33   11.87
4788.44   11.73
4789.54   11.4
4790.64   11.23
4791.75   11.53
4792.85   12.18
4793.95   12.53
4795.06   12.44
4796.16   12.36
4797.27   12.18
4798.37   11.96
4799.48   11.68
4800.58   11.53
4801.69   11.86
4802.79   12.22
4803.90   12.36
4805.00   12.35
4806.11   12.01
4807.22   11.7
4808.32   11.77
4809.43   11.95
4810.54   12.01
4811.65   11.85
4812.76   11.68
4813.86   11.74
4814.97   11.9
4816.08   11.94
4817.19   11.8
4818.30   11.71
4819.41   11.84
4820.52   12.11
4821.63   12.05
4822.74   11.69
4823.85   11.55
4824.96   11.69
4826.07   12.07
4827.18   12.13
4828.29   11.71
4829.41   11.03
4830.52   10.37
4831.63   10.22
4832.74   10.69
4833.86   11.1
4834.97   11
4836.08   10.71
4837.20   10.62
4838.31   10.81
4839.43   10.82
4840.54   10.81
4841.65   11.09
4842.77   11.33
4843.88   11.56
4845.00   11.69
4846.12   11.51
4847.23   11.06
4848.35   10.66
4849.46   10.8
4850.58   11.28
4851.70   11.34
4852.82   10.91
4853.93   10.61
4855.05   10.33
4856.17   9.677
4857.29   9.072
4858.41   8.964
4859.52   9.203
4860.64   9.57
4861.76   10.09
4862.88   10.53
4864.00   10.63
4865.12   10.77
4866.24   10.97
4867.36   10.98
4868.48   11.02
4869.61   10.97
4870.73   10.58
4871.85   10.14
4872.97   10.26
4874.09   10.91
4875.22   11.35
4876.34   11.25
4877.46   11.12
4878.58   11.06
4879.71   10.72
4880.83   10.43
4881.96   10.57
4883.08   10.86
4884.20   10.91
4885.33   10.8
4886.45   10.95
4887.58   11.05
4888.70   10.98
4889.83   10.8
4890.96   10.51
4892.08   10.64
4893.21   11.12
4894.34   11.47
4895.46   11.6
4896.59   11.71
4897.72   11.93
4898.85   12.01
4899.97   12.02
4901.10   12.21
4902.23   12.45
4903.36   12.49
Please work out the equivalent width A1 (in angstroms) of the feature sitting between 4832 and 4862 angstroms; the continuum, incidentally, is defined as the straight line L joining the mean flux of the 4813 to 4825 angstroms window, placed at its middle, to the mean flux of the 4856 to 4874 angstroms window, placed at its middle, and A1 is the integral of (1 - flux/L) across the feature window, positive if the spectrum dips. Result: 0.6 angstroms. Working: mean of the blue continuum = 11.8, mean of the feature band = 10.6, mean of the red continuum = 10.2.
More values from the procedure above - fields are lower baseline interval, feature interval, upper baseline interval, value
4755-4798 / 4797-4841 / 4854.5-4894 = -1.89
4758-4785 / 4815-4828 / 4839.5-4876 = -1.12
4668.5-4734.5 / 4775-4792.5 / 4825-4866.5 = -0.96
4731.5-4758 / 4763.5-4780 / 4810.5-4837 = 0.20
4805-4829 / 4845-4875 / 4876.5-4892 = 1.81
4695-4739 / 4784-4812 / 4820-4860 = -2.30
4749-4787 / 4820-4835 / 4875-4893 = -0.32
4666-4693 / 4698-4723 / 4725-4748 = 1.08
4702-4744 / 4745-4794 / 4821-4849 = -1.37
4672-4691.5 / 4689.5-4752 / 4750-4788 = -0.02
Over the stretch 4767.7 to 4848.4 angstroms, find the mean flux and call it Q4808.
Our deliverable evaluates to 11.6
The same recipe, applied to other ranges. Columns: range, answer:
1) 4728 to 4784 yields 11.6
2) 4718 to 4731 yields 11.7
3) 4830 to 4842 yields 10.7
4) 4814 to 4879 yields 11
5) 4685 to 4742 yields 11.2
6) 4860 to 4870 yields 10.6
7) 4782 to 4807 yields 11.9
